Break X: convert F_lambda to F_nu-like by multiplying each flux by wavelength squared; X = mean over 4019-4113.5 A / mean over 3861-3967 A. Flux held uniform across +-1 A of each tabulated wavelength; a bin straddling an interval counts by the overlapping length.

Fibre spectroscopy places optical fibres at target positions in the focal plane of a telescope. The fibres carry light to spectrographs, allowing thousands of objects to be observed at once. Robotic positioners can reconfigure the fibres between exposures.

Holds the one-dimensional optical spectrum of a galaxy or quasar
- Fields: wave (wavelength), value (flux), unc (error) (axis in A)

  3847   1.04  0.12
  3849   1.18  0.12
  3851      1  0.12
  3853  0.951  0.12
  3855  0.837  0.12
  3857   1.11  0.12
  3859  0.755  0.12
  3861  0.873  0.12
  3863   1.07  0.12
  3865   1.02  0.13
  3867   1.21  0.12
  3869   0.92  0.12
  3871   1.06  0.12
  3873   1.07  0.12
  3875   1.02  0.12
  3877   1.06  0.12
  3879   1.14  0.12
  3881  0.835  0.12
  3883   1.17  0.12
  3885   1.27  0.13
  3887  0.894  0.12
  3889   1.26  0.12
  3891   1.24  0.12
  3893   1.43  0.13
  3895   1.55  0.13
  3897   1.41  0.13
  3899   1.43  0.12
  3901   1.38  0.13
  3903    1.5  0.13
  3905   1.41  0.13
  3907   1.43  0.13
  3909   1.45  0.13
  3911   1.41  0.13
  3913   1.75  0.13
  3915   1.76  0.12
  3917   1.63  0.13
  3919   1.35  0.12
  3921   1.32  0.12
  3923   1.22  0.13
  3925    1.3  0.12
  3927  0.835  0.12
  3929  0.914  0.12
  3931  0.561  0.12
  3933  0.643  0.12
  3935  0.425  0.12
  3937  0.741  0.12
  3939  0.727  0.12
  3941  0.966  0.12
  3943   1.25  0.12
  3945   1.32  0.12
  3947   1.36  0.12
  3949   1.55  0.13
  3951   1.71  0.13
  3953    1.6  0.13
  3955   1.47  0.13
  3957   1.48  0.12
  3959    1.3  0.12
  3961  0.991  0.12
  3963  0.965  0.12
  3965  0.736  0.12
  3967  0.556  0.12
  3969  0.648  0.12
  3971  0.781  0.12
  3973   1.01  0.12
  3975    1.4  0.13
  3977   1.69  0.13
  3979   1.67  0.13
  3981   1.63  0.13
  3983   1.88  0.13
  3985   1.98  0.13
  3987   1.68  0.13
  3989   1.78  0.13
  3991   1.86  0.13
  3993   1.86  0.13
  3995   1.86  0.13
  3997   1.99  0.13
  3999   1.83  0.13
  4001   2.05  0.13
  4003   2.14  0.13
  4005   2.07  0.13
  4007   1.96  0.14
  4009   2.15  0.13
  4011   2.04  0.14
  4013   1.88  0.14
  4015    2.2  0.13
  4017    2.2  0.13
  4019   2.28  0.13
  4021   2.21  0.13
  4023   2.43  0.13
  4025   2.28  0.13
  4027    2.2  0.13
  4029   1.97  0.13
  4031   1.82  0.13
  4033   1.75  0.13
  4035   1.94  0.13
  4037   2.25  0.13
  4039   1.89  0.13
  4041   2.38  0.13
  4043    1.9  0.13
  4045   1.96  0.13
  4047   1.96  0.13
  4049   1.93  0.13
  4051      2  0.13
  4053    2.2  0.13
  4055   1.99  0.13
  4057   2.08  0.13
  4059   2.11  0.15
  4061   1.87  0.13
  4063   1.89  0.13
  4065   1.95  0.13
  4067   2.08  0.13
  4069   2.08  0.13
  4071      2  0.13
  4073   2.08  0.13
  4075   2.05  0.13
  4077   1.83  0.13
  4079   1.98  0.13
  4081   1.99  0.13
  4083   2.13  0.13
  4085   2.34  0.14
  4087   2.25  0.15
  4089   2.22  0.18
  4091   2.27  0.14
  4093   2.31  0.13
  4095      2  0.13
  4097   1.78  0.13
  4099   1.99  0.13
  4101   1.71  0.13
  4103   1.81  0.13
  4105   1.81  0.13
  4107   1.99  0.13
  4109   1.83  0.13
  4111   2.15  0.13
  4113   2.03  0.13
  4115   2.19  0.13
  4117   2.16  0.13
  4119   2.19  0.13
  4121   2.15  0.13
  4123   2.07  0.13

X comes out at 1.8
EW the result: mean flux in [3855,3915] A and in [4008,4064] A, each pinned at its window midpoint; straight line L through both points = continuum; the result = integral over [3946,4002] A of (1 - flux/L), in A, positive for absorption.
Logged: 8.0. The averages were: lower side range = 1.21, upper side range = 2.06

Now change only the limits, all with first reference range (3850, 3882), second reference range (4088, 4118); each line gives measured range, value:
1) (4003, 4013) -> -2.7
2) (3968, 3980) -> 2.2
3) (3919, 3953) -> 5.8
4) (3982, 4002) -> -4.4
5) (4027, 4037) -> -1.3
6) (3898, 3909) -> -2.6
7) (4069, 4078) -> -0.5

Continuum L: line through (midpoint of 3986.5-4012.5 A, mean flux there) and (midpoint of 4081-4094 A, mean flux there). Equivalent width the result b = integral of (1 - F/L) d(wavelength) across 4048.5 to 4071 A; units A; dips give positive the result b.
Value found 1.3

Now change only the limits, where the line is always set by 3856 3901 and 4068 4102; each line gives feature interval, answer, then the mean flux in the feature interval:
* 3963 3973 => 5.17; 0.742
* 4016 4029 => -3.40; 2.24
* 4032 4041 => -0.79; 2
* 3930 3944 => 6.41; 0.759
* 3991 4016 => -4.47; 2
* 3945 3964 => 1.20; 1.38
